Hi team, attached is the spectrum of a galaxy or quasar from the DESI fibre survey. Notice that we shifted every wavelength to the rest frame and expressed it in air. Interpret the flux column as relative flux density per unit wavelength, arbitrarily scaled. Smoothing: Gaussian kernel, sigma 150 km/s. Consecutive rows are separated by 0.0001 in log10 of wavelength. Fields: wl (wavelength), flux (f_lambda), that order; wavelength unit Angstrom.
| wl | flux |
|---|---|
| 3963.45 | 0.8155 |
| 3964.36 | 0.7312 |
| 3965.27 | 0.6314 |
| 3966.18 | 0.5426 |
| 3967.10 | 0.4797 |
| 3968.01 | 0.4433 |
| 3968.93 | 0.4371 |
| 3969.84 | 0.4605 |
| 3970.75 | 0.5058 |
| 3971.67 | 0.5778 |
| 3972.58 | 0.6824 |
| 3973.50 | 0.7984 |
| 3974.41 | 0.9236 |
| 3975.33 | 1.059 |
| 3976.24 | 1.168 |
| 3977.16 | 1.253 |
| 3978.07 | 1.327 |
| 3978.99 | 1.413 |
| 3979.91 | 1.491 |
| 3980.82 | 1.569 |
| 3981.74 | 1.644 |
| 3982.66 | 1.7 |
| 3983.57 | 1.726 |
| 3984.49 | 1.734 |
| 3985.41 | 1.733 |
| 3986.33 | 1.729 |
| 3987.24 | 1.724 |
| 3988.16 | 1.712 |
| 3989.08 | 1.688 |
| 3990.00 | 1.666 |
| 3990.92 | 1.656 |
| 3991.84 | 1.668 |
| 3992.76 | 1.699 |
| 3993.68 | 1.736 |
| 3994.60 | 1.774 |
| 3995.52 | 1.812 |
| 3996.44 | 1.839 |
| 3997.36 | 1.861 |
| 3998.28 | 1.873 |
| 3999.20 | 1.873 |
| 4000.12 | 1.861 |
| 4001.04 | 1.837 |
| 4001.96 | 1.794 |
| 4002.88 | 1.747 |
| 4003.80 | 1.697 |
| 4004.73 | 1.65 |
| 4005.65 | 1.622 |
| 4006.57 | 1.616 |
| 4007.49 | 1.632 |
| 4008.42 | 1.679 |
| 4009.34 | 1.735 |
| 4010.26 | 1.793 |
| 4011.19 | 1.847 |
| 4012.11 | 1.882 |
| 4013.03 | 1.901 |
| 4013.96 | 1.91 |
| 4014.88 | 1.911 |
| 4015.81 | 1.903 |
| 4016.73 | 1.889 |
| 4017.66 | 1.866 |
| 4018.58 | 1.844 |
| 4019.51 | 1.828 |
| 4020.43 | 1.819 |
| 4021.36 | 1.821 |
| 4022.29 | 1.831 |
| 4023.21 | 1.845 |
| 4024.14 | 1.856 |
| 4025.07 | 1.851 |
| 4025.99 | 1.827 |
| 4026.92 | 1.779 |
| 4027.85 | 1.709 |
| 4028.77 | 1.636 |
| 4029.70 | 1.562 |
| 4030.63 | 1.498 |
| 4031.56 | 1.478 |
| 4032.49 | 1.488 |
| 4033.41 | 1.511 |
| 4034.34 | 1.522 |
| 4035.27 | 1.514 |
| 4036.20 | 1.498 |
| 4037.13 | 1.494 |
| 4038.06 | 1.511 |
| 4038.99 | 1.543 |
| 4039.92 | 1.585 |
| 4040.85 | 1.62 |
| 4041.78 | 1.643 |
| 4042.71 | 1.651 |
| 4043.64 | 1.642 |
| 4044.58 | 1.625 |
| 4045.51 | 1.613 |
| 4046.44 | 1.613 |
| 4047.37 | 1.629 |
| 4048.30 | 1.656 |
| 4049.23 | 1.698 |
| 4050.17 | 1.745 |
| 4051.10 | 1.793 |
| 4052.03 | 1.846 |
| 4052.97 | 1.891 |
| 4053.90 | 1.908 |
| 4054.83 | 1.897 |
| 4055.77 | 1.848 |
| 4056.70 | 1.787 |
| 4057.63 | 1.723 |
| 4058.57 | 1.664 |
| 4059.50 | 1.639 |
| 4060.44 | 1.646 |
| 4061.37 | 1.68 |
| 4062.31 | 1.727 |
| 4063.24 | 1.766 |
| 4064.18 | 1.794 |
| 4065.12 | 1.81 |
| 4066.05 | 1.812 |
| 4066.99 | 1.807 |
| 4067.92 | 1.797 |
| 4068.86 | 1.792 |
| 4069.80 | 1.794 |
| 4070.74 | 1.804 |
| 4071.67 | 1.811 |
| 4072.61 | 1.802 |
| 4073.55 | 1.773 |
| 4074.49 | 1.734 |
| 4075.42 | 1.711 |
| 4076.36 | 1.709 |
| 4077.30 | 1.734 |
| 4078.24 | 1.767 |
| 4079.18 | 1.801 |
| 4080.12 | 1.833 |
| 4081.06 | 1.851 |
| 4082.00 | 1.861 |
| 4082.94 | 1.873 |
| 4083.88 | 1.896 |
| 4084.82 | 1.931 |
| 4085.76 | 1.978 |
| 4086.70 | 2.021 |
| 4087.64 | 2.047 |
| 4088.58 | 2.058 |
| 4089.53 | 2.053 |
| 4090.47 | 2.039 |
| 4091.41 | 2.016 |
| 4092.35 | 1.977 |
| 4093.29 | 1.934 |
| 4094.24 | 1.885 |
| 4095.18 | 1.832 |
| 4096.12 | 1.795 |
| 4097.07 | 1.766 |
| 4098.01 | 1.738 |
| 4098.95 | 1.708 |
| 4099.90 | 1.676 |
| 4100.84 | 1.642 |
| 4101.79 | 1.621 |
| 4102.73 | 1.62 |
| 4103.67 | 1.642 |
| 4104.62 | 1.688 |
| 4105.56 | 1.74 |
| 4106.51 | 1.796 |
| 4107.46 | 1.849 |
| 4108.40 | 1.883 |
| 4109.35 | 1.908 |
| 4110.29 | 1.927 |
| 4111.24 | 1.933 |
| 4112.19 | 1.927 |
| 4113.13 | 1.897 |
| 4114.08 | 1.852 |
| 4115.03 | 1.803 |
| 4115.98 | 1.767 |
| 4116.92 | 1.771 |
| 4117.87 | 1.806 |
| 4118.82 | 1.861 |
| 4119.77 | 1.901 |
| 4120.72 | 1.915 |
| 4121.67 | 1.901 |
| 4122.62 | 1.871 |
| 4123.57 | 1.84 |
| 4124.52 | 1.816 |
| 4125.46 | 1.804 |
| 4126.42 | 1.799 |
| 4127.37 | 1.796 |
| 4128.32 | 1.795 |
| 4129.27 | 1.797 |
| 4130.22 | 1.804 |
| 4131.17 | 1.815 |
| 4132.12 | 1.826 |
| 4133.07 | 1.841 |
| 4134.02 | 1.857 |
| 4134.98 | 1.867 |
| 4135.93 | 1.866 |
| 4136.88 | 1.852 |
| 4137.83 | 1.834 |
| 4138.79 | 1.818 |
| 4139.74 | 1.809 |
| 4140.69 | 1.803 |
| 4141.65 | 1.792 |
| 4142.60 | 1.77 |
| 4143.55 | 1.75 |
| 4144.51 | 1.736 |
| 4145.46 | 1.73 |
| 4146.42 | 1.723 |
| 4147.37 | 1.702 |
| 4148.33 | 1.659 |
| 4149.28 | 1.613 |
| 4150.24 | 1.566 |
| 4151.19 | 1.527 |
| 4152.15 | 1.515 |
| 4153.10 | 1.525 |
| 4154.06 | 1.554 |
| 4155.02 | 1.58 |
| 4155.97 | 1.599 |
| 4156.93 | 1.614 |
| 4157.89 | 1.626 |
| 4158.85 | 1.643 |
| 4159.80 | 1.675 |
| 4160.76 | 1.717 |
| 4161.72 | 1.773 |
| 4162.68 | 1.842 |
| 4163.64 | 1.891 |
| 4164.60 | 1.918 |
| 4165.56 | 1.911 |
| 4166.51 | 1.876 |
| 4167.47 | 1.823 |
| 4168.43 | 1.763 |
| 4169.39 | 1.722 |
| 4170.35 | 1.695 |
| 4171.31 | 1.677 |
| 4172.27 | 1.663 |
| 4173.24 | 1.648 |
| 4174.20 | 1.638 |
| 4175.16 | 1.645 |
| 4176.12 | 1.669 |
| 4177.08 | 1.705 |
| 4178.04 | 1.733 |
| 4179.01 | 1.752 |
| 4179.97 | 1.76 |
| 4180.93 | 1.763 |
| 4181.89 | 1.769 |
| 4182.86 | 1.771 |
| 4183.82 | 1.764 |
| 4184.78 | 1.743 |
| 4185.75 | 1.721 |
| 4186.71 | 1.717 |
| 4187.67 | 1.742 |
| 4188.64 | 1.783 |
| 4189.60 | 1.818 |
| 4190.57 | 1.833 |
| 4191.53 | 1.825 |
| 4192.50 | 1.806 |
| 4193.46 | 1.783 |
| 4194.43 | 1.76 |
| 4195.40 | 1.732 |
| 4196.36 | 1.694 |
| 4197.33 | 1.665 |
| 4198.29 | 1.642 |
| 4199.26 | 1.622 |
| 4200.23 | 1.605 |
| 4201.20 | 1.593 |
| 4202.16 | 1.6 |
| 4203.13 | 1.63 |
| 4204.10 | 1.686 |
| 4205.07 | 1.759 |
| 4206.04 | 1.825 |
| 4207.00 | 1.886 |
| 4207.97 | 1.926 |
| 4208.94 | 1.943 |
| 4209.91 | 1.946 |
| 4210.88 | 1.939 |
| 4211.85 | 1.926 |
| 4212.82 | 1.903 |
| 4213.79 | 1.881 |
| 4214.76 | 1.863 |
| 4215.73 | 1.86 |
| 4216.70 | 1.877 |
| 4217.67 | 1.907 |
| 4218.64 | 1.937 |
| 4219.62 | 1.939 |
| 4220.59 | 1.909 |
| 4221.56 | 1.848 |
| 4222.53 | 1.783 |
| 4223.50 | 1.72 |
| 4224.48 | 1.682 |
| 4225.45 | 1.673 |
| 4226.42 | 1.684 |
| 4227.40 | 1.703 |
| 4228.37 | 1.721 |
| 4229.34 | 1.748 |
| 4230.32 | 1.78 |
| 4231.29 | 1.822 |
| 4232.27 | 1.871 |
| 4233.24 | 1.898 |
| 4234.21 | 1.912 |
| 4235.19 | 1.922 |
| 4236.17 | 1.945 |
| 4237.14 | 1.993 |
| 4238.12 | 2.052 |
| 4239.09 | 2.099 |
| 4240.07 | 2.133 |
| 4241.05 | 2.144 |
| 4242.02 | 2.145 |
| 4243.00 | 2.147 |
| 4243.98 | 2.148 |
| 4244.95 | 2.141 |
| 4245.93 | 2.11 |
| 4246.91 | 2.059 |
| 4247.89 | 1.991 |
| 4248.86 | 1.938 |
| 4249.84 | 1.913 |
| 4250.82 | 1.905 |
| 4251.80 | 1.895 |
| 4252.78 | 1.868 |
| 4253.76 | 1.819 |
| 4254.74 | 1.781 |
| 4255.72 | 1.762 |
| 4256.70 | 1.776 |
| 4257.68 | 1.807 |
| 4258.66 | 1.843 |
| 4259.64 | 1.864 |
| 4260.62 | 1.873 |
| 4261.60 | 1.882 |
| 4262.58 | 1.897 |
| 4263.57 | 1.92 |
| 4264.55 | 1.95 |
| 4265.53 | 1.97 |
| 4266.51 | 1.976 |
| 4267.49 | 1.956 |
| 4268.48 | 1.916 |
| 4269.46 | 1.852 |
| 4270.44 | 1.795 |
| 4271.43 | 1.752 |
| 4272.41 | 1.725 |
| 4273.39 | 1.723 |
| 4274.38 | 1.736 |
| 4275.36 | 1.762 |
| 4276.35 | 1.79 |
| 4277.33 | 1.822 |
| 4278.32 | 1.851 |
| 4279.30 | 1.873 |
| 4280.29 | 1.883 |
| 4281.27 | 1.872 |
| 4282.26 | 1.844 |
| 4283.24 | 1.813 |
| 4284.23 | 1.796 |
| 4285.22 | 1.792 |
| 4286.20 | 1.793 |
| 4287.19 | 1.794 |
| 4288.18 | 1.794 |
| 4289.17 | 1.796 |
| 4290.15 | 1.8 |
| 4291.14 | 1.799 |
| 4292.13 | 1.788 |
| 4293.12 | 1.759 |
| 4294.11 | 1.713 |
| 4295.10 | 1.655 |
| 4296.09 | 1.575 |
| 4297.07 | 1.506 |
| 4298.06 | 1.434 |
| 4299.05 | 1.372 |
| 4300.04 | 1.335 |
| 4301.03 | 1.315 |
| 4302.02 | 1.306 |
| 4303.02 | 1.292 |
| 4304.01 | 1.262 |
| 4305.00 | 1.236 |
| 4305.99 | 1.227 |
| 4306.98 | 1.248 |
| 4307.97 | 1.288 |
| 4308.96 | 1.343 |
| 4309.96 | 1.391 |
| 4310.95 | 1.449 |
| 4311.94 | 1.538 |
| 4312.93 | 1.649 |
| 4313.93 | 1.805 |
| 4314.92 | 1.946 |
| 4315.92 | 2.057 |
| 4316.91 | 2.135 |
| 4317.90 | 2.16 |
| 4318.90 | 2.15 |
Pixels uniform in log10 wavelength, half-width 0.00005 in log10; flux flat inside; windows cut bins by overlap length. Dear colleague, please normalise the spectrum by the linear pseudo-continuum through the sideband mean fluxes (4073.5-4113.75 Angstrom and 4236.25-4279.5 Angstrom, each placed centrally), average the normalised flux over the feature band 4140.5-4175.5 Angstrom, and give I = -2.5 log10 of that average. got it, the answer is 0.10 mag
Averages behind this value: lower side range 1.84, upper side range 1.92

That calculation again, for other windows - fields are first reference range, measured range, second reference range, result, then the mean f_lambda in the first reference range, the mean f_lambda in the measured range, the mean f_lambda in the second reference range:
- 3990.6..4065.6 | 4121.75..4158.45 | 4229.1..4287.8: 0.04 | 1.73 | 1.74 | 1.9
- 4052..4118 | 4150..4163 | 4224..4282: 0.14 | 1.82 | 1.62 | 1.89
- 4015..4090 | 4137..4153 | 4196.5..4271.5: 0.06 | 1.75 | 1.71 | 1.87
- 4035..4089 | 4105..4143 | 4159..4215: -0.05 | 1.75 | 1.84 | 1.76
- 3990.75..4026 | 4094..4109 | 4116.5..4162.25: 0.01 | 1.8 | 1.74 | 1.75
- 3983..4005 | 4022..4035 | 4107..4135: 0.07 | 1.75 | 1.67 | 1.85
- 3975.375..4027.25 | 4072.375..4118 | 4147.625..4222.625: -0.06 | 1.73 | 1.83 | 1.75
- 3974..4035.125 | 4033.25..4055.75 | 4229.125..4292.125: 0.04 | 1.69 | 1.66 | 1.89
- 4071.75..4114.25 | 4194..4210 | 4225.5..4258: 0.10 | 1.84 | 1.73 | 1.93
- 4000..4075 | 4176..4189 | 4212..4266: 0.07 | 1.73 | 1.74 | 1.9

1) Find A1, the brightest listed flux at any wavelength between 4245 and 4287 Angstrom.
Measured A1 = 2.11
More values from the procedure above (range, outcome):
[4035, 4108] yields 2.058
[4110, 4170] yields 1.933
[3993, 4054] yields 1.911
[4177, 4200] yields 1.833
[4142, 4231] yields 1.946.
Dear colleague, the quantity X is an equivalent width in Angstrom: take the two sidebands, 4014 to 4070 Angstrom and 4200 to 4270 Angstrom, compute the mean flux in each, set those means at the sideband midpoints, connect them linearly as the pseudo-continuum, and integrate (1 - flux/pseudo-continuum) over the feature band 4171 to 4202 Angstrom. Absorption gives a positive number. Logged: 2.07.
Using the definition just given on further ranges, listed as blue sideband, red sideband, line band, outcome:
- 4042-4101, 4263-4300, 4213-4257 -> -3.0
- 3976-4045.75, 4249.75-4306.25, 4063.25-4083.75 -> -1.1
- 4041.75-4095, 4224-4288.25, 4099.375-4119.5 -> 0.3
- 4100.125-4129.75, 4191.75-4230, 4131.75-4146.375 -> 0.0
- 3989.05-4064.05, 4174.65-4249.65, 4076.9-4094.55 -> -1.6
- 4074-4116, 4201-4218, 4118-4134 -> 0.0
